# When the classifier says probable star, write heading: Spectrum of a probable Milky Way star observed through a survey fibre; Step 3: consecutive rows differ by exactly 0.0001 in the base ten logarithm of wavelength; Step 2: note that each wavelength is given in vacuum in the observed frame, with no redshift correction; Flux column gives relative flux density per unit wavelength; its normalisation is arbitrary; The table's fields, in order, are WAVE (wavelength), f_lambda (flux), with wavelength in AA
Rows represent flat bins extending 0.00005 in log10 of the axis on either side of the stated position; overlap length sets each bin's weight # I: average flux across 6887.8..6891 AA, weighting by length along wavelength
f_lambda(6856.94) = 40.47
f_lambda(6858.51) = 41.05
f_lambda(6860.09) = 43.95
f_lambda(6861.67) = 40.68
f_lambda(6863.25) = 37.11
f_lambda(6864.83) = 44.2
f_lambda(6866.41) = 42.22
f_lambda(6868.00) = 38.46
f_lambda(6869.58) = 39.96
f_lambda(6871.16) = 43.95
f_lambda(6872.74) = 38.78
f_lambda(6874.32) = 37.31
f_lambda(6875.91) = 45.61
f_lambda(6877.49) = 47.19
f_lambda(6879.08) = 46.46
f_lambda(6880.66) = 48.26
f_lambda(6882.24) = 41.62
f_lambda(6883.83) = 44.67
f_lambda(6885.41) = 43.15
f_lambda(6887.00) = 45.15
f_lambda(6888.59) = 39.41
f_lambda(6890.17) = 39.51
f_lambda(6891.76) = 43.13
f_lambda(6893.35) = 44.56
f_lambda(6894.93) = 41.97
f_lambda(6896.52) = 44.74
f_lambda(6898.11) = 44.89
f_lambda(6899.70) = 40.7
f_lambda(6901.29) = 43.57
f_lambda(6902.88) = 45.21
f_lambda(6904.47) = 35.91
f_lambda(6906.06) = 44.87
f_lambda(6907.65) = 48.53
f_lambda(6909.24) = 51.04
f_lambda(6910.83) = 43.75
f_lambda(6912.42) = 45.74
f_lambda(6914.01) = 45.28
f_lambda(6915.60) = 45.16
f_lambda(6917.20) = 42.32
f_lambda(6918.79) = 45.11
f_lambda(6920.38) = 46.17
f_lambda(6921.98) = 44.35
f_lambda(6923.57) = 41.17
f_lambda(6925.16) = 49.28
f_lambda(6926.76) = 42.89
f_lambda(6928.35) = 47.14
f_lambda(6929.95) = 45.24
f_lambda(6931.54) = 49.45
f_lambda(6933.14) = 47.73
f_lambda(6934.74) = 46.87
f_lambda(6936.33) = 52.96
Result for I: 39.5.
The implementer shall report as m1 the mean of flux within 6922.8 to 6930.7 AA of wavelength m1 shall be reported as 45.2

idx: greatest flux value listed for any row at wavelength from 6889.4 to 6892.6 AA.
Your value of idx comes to 43.13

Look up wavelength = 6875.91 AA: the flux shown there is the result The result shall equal 45.61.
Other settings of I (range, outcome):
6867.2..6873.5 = 40.3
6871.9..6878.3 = 42.2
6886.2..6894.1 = 42.3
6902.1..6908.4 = 43.6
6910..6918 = 44.5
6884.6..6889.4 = 42.6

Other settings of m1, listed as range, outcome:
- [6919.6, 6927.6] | 44.8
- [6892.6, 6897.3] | 43.8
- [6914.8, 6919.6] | 44.2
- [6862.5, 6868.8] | 40.5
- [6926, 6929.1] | 45.1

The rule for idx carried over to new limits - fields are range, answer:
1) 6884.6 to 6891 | 45.15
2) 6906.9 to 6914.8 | 51.04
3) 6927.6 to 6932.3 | 49.45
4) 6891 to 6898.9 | 44.89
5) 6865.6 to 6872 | 43.95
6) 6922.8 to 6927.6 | 49.28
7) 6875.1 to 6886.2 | 48.26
